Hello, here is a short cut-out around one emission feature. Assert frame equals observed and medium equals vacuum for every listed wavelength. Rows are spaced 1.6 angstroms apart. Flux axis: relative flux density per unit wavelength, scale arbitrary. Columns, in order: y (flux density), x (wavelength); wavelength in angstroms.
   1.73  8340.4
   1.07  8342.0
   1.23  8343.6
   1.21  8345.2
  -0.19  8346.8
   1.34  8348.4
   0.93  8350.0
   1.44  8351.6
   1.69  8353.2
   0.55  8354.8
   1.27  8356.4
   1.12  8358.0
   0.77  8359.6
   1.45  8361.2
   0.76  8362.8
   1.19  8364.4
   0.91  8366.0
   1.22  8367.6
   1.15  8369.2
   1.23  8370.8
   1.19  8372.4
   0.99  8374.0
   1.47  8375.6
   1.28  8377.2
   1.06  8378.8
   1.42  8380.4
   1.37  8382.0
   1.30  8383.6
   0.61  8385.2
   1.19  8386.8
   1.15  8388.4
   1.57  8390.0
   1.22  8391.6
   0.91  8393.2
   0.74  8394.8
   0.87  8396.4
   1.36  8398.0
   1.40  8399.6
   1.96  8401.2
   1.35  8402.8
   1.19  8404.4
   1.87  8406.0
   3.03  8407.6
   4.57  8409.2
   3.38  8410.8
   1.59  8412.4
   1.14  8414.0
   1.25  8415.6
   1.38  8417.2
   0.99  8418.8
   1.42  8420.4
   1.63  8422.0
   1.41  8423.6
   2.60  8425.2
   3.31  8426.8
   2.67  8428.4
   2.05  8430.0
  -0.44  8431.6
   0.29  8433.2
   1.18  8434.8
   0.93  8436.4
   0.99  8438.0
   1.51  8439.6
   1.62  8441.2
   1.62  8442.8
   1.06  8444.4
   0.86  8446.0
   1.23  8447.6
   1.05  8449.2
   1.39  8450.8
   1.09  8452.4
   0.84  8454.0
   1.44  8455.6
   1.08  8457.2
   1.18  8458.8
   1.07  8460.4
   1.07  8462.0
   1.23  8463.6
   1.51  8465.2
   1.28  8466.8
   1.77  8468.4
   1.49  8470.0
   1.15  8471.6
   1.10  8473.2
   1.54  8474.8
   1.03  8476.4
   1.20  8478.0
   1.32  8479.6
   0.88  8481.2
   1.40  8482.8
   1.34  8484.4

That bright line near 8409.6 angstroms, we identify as [S II] 6716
